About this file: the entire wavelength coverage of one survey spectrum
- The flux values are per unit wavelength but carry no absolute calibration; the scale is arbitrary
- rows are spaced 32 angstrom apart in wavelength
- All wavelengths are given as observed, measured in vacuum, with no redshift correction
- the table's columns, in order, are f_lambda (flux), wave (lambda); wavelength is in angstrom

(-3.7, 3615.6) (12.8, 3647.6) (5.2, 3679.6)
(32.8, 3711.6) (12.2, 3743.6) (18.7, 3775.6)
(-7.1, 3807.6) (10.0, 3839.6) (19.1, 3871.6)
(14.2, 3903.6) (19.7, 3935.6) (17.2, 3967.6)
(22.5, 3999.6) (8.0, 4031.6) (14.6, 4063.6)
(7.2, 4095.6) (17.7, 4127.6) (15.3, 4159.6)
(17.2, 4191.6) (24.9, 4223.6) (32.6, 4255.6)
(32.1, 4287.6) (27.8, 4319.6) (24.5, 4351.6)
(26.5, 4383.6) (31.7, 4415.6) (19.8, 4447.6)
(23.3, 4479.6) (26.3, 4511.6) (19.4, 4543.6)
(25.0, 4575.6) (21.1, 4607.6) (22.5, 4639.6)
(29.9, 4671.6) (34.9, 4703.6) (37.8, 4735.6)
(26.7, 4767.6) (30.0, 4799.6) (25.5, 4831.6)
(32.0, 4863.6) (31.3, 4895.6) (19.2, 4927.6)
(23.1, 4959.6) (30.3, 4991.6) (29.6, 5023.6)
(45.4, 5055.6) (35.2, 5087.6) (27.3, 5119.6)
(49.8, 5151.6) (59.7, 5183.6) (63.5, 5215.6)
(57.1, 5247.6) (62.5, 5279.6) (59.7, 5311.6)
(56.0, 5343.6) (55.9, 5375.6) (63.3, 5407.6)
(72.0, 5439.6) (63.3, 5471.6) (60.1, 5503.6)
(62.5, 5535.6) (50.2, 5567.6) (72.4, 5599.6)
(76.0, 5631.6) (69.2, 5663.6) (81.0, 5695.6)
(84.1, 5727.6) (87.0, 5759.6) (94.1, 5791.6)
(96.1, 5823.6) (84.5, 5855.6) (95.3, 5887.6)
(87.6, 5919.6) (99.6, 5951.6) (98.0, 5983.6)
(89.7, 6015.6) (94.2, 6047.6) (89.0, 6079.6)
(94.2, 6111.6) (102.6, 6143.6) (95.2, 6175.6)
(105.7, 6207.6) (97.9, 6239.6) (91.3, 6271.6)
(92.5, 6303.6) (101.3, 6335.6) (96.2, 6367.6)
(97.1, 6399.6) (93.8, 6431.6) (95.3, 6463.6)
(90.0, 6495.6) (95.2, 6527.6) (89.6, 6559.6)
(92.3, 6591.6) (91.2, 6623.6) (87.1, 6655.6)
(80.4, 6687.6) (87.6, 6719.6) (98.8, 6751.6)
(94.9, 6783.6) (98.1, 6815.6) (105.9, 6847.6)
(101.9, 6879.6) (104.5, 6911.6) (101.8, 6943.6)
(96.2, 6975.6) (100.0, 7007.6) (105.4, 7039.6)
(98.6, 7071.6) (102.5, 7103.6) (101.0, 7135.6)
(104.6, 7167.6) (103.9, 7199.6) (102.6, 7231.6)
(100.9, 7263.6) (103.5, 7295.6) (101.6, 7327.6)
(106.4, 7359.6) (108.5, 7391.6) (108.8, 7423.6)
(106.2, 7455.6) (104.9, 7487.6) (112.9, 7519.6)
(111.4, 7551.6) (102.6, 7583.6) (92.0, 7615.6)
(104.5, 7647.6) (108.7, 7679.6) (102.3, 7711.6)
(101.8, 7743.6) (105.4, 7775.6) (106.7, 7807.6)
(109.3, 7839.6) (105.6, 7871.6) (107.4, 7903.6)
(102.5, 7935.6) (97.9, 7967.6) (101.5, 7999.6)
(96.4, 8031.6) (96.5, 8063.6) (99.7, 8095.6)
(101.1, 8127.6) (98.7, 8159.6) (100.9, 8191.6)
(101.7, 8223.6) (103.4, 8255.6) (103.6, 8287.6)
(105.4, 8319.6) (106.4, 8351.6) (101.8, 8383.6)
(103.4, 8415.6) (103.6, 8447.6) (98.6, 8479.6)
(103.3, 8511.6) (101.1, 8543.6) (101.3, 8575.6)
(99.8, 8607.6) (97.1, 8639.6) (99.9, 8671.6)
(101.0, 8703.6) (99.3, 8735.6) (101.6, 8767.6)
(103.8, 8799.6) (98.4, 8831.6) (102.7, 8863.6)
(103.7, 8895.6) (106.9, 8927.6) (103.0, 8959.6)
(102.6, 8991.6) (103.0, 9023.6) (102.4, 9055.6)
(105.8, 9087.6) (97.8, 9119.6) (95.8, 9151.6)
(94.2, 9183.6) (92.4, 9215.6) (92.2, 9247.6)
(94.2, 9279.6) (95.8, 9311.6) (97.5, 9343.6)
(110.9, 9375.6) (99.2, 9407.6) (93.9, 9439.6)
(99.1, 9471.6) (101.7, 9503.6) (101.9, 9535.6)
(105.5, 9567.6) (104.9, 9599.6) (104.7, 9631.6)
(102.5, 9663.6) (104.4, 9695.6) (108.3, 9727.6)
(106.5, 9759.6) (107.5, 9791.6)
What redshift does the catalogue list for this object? 0.291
